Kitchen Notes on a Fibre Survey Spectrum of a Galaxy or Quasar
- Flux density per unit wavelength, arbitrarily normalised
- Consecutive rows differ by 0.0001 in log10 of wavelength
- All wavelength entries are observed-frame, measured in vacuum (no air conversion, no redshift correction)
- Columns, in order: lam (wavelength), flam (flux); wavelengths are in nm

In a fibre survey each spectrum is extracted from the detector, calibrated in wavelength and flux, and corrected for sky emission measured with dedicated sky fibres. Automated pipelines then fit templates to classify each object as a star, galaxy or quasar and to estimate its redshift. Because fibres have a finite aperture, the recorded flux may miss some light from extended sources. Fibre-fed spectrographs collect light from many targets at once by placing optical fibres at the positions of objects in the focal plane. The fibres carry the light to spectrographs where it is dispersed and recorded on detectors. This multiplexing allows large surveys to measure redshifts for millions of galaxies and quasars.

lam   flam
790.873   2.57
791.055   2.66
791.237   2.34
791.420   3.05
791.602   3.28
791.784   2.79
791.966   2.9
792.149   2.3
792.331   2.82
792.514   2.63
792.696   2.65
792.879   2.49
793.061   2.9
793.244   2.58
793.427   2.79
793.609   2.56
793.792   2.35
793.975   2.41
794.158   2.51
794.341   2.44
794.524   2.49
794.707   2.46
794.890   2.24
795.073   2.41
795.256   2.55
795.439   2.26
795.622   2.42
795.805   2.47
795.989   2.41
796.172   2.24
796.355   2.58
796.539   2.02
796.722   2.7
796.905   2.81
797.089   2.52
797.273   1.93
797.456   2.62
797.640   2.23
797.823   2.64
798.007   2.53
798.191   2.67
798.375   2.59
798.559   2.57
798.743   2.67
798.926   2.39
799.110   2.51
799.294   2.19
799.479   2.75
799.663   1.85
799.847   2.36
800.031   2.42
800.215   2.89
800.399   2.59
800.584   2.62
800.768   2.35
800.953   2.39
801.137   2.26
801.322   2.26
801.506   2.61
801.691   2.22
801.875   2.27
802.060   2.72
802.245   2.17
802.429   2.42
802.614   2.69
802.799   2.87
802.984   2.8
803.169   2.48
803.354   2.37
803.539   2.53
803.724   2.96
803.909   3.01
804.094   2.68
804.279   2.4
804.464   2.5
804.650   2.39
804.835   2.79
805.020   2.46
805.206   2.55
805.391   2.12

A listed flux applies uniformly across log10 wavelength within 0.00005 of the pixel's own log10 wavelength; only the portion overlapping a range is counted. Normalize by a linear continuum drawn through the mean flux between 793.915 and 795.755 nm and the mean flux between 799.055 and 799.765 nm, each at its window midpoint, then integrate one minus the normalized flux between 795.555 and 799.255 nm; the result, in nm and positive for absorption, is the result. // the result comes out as -0.176 nm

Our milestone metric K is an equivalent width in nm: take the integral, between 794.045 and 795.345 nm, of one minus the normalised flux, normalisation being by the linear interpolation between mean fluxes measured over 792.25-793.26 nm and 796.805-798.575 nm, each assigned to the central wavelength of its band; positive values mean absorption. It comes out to 0.09 nm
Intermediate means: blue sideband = 2.68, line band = 2.44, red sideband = 2.51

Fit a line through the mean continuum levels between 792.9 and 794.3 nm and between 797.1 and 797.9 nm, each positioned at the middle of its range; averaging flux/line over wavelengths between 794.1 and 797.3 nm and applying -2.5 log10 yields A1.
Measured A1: 0.02 mag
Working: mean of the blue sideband 2.58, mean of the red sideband 2.37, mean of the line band 2.42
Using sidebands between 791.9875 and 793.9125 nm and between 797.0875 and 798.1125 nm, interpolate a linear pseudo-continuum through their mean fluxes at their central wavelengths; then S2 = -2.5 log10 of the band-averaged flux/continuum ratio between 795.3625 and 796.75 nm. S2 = 0.04 mag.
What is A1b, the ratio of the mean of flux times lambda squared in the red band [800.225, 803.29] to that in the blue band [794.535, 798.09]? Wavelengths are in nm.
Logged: 1.0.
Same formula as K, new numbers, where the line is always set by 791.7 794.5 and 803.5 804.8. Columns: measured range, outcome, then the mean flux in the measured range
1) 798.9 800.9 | 0.14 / 2.45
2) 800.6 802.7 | 0.19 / 2.4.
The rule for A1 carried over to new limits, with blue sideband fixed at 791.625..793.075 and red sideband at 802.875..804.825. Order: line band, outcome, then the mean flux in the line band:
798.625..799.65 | 0.09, 2.45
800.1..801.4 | 0.07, 2.48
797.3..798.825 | 0.05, 2.54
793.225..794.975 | 0.09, 2.48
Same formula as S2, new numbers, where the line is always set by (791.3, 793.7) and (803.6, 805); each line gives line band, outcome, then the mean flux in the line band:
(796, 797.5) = 0.124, 2.42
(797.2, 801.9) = 0.107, 2.44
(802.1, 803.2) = 0.037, 2.58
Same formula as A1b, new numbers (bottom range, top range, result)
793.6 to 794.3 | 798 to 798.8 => 1.08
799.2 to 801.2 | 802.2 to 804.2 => 1.10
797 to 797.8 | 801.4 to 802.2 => 1.05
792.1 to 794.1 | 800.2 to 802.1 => 0.96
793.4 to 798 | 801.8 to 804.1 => 1.09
